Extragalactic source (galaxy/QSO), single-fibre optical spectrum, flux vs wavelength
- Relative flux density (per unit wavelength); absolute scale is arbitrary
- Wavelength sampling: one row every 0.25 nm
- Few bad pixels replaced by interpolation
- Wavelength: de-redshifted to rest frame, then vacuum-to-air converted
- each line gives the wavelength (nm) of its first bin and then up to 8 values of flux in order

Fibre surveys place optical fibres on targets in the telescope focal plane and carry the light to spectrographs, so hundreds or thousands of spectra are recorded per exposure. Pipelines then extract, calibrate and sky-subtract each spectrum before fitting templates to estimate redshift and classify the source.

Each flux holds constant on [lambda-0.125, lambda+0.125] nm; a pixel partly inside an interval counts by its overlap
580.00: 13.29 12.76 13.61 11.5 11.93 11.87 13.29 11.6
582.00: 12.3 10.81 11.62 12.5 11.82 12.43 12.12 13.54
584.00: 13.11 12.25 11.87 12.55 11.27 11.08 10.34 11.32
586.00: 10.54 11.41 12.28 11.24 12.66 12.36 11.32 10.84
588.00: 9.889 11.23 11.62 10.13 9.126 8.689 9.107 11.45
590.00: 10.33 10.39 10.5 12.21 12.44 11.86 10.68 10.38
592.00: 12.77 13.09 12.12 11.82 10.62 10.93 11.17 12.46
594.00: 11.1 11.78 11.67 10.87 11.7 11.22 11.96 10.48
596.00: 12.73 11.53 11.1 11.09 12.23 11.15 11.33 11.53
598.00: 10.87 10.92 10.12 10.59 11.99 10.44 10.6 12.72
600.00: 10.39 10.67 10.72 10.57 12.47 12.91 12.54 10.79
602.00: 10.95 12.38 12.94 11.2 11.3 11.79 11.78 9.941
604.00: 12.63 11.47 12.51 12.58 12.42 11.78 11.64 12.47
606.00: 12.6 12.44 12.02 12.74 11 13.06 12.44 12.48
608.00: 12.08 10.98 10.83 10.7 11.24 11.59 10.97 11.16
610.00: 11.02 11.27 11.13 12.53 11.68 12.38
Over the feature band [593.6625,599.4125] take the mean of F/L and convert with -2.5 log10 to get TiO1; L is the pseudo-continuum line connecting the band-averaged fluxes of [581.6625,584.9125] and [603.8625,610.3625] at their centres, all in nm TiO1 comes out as 0.06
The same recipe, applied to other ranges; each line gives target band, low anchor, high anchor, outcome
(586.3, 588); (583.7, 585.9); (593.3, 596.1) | 0.014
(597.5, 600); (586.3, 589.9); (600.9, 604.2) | 0.047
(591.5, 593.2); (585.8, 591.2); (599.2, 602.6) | -0.052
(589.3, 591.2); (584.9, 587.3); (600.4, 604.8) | 0.062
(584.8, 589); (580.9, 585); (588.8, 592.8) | 0.041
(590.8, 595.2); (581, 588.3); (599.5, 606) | 0.013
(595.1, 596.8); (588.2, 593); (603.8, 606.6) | -0.001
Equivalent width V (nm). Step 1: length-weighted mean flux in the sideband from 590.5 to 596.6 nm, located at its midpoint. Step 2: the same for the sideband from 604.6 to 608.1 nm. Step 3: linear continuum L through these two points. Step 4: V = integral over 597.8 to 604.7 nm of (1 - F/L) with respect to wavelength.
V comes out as 0.33 nm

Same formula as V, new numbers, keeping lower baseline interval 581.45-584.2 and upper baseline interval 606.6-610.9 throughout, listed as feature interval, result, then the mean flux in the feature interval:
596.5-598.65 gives 0.13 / 11.1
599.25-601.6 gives 0.07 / 11.4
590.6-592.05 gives 0.05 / 11.6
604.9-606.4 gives -0.07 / 12.2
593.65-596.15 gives 0.08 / 11.6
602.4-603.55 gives 0.00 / 11.8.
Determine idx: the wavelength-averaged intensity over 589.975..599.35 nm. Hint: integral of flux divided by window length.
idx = 11.4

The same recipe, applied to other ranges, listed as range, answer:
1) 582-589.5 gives 11.4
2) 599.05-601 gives 11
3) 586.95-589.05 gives 11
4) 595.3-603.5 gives 11.4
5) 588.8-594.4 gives 11.1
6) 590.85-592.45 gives 11.9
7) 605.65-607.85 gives 12.4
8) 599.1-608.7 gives 11.8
